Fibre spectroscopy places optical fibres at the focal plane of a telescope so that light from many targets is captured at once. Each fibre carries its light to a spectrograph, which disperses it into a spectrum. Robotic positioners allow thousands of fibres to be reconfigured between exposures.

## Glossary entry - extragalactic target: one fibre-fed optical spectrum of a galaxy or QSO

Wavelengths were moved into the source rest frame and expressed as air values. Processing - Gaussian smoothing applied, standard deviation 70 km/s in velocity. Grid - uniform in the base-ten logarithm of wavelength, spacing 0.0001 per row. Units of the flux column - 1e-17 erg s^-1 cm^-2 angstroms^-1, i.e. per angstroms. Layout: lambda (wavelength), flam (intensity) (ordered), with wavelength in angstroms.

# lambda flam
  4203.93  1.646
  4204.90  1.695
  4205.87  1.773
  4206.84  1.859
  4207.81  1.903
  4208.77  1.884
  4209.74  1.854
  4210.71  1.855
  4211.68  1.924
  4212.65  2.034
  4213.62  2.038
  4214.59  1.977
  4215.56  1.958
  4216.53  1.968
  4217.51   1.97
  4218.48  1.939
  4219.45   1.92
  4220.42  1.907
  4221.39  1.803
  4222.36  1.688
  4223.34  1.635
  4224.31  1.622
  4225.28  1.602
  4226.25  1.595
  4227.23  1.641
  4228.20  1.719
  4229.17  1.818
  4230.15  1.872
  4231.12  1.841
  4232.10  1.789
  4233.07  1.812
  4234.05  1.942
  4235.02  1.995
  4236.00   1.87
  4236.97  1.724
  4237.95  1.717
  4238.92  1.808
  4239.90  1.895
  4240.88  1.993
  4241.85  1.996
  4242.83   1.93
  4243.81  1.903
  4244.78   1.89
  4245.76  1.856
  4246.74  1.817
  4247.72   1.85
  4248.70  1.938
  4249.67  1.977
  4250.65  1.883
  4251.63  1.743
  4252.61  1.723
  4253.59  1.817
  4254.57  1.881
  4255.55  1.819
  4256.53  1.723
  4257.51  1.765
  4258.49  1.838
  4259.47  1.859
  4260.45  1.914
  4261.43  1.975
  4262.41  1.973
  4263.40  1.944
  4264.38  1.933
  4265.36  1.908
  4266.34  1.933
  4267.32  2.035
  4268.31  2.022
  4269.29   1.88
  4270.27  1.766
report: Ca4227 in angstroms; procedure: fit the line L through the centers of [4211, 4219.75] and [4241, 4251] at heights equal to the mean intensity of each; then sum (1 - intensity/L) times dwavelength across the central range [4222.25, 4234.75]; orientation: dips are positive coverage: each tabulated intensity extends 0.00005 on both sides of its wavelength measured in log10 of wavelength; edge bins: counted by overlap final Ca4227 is 1.28 angstroms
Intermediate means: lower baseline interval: 1.97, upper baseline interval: 1.91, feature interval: 1.74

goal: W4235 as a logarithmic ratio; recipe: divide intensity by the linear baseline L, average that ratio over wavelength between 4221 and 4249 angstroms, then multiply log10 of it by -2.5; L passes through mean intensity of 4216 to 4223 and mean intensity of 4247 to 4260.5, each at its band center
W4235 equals 0.03 mag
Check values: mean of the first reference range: 1.88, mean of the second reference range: 1.84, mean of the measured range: 1.81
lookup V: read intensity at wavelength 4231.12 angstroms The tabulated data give 1.841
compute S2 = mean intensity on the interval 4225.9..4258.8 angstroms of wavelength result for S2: 1.84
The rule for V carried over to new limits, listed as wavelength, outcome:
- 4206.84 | 1.859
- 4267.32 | 2.035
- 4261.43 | 1.975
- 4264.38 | 1.933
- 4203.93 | 1.646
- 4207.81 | 1.903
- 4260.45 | 1.914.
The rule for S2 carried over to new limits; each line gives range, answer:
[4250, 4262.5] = 1.84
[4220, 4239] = 1.77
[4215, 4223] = 1.89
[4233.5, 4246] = 1.89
